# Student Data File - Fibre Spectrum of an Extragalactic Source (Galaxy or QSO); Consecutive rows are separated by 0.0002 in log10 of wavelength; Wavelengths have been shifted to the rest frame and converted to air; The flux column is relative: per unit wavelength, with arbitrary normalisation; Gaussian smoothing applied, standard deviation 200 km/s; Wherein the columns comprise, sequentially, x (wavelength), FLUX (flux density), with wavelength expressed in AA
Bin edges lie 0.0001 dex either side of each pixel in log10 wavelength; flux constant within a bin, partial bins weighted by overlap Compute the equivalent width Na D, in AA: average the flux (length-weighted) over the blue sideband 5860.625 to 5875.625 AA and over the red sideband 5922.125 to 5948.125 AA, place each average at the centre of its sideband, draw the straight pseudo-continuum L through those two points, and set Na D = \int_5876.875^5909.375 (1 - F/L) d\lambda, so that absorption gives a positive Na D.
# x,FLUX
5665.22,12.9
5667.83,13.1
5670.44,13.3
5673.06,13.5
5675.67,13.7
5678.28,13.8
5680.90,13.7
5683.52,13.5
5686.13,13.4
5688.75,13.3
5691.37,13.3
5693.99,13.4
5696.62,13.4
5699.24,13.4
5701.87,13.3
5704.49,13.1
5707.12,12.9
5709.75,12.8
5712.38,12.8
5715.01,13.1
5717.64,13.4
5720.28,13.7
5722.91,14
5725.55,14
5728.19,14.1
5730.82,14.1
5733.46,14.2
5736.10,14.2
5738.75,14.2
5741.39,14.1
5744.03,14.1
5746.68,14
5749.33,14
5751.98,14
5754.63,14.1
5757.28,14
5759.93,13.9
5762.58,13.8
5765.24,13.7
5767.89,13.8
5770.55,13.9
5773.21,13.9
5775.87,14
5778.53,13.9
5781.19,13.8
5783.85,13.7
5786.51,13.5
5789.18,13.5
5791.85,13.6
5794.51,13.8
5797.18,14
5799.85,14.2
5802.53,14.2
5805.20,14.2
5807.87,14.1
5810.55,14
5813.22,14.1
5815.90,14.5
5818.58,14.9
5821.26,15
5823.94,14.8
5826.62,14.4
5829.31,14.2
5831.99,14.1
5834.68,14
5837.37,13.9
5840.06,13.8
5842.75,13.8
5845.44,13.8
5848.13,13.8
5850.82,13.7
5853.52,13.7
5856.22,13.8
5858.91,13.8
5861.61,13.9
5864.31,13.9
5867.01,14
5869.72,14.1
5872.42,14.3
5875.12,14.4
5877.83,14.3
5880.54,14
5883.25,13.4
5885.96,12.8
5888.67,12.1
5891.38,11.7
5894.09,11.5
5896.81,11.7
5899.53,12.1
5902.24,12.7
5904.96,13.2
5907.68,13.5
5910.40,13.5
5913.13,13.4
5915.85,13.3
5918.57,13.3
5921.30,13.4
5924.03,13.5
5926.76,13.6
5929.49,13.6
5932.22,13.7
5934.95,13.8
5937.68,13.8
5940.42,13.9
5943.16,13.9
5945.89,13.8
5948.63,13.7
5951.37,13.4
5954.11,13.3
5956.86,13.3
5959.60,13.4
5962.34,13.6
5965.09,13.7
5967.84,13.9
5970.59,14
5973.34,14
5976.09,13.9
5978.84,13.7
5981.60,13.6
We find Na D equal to 2.8 AA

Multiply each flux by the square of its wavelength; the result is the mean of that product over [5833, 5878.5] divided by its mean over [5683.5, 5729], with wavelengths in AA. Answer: 1.10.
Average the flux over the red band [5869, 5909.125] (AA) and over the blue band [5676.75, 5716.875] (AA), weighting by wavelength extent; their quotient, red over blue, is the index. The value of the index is 0.98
